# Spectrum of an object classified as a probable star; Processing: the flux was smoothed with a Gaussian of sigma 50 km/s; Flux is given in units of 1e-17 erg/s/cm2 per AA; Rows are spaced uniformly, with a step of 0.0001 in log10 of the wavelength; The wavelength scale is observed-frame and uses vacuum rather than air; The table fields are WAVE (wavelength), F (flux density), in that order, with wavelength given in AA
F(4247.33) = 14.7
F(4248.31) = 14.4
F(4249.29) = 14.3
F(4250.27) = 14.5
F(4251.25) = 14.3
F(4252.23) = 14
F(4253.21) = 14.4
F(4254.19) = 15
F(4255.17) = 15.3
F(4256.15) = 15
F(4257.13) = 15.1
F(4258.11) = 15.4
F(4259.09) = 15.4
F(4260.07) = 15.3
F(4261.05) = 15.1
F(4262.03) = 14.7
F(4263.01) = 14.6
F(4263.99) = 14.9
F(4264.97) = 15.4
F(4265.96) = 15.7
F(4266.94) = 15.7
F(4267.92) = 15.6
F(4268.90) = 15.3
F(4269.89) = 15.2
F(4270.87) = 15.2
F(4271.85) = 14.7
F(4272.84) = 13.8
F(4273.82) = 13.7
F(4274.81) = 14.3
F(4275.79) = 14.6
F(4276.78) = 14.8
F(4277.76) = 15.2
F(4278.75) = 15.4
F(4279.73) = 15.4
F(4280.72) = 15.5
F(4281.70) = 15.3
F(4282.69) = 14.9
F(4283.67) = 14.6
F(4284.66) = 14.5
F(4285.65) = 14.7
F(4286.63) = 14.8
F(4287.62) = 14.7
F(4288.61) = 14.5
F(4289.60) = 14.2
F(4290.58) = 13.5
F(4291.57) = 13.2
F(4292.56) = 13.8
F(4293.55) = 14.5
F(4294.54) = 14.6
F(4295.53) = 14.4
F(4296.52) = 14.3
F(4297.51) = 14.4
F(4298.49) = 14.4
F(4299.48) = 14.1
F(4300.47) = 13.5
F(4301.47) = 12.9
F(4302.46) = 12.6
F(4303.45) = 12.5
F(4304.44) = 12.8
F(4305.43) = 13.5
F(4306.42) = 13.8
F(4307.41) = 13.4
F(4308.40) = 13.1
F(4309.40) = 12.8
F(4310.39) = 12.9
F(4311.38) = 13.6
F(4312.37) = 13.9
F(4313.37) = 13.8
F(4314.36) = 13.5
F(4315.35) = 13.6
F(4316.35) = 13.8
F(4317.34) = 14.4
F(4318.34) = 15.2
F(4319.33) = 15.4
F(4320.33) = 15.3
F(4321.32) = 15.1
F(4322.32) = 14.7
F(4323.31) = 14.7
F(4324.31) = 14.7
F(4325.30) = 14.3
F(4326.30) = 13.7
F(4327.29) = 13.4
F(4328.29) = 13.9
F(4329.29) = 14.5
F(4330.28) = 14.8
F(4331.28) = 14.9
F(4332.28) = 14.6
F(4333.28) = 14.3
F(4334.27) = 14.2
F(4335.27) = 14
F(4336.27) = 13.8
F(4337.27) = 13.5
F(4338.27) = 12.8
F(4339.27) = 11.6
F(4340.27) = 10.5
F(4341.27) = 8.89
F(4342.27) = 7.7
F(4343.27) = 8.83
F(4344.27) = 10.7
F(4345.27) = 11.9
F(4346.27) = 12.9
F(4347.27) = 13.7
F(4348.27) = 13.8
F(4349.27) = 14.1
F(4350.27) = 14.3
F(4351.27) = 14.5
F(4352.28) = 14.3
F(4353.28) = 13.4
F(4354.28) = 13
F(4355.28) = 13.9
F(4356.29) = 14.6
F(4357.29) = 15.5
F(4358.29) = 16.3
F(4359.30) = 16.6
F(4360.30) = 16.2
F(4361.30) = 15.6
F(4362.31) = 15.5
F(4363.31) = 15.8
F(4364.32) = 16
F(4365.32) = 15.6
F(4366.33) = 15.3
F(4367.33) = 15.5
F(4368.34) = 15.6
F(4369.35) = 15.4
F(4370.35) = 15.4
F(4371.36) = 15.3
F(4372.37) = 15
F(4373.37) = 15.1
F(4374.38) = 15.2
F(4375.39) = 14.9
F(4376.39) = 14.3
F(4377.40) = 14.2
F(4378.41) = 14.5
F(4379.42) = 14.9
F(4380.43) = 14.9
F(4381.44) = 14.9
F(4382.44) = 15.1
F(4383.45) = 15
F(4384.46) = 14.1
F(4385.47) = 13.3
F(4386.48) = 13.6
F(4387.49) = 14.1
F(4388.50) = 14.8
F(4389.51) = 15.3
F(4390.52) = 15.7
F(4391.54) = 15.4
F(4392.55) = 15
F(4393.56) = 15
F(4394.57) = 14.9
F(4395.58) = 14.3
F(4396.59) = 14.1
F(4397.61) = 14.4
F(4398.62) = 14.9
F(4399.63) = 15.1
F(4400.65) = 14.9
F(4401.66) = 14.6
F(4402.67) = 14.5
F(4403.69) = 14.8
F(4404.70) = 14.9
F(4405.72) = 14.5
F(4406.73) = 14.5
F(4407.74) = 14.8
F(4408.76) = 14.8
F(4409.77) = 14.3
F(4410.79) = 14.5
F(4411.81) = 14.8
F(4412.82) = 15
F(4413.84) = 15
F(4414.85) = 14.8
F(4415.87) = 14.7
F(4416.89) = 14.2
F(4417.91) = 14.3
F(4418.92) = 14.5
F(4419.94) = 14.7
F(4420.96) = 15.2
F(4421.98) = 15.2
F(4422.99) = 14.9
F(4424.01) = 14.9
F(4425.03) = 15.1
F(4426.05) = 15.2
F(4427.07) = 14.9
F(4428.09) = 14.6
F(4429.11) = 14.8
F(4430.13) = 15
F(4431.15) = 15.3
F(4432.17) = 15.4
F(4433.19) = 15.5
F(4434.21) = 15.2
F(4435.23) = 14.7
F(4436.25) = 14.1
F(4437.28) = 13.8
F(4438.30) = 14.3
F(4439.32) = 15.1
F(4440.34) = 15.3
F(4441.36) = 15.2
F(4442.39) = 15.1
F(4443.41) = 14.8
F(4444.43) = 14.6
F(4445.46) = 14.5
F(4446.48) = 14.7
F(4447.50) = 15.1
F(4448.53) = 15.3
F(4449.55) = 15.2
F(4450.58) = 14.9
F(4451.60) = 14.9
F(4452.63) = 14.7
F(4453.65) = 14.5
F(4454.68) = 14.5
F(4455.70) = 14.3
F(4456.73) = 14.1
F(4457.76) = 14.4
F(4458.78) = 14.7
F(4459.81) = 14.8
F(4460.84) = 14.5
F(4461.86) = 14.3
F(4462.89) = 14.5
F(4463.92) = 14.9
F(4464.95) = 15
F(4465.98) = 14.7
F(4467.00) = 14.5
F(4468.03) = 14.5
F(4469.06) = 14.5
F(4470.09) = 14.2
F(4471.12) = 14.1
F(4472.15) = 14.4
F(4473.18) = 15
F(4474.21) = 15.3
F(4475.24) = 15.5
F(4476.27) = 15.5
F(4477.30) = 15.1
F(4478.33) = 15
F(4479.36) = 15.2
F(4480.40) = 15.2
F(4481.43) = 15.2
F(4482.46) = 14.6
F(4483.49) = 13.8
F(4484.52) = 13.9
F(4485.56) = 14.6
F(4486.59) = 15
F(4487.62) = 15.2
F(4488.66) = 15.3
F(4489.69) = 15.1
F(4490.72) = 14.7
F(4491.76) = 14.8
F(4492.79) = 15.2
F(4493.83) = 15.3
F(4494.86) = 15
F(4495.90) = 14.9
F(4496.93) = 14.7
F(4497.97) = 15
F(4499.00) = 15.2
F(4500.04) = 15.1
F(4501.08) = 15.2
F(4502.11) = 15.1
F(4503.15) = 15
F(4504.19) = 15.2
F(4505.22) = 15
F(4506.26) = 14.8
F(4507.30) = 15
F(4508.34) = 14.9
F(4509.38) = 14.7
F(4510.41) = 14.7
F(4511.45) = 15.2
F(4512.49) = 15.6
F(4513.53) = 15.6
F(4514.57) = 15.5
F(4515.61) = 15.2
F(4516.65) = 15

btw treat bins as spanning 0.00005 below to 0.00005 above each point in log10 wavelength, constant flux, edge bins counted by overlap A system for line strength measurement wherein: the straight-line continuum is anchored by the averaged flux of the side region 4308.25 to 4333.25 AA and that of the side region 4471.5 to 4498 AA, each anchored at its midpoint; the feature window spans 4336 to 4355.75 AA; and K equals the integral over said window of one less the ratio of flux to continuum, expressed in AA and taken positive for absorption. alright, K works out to 2.7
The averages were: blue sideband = 14.2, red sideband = 14.9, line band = 12.4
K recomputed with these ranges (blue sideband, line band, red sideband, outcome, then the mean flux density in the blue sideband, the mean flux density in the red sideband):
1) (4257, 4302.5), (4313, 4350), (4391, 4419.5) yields 3.23 AA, 14.7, 14.7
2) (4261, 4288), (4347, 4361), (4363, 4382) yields 0.45 AA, 14.9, 15.1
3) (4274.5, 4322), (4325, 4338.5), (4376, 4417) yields 0.25 AA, 14.2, 14.7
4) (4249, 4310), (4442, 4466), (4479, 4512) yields 0.22 AA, 14.5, 14.9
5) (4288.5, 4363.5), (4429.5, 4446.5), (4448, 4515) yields -0.36 AA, 13.8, 14.9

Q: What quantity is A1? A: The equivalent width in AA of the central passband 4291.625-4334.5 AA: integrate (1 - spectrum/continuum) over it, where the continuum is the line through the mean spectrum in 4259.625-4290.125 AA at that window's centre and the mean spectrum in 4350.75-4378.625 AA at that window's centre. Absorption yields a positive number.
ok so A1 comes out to 2.8 AA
